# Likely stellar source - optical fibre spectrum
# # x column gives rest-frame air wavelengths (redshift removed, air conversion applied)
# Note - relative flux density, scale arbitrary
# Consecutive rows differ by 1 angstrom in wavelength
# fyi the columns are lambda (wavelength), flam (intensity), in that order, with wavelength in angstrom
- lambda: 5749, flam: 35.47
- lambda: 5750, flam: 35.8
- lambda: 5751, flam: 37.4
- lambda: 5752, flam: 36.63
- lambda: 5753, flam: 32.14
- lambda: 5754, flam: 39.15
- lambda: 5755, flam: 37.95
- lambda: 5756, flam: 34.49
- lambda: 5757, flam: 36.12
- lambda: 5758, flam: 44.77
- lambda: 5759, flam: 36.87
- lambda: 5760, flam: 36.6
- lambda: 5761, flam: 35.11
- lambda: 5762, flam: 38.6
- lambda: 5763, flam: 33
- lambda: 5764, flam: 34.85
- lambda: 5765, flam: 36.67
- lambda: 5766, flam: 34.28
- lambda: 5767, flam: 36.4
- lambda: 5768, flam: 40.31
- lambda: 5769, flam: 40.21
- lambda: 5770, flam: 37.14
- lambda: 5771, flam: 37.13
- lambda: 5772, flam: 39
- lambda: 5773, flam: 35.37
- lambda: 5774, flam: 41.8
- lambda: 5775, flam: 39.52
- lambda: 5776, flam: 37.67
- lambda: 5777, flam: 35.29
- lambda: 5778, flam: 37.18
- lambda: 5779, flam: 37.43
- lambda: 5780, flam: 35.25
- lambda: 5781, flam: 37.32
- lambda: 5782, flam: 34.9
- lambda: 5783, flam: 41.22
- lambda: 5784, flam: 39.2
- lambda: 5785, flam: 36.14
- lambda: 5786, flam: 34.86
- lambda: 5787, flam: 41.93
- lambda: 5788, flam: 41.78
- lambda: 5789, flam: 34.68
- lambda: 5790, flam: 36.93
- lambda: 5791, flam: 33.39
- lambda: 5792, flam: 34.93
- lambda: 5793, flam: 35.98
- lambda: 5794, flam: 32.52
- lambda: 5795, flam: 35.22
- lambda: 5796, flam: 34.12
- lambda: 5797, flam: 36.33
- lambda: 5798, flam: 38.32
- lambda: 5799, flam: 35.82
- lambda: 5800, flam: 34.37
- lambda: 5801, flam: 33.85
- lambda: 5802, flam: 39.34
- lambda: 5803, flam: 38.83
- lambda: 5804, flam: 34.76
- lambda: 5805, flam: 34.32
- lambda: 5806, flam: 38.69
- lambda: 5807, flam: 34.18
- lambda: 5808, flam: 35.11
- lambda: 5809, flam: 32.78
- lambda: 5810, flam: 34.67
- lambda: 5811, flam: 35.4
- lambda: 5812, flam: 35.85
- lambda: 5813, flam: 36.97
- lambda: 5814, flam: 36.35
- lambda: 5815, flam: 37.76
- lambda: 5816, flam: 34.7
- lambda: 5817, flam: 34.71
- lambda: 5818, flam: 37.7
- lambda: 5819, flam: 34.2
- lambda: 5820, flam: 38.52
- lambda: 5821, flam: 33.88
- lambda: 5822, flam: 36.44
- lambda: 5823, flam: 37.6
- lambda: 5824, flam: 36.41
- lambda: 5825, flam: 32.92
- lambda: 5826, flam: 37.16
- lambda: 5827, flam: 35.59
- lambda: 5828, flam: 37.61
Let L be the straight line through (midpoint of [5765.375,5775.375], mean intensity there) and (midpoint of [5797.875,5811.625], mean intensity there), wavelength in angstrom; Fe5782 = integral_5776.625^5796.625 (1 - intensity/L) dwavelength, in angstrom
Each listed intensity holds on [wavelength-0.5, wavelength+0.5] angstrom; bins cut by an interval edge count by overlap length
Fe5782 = 0.2 angstrom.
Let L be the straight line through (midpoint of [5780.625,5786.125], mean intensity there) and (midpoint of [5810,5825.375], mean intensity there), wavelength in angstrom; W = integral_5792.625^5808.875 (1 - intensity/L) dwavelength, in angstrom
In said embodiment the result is 0.45 angstrom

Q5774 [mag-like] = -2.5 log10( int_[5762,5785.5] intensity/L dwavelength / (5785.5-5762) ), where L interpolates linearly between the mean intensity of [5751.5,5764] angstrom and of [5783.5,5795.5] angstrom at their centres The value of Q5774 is -0.02 mag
